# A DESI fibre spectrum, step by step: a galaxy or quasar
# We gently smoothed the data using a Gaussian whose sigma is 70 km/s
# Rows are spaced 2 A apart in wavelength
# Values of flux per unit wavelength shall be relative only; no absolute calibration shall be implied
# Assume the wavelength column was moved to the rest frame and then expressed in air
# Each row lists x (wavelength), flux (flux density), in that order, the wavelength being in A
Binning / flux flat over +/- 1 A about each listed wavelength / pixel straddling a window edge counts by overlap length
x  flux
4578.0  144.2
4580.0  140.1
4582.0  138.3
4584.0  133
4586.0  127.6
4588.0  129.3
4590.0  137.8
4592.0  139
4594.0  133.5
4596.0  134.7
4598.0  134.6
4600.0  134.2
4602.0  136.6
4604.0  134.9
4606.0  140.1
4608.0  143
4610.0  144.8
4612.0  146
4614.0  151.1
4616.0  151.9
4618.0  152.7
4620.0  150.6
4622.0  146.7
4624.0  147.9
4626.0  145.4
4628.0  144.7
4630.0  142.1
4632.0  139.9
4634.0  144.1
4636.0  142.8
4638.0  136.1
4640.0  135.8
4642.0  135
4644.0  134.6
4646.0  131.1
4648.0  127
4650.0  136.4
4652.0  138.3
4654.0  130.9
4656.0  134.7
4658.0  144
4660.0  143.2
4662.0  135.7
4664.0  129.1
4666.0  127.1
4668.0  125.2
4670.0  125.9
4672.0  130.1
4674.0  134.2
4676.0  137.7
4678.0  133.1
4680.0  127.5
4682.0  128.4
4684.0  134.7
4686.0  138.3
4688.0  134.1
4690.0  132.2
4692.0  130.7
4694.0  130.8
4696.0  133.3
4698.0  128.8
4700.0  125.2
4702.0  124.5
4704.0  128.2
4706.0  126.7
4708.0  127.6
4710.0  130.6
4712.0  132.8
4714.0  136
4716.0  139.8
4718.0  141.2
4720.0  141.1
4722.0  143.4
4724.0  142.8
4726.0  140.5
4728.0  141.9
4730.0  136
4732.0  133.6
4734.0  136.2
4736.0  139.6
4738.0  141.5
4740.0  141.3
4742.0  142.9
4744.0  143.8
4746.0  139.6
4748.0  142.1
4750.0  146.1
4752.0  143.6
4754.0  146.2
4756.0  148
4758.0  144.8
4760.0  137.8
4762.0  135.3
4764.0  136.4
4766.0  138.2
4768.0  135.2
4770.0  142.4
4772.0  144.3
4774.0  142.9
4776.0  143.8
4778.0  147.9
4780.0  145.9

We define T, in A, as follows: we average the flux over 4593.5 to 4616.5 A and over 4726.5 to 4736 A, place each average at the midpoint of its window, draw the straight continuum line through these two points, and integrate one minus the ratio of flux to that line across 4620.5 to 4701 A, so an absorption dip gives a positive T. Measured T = 2.3 A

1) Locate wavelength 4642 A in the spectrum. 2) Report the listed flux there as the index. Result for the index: 135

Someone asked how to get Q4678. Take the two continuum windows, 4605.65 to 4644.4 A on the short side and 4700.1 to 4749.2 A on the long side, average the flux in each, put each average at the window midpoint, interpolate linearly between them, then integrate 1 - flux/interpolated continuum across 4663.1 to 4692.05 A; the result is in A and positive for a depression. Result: 1.9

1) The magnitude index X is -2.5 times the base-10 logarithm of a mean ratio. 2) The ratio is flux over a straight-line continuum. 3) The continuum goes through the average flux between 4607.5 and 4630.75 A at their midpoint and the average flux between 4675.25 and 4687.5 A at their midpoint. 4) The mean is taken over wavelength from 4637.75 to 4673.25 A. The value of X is 0.05 mag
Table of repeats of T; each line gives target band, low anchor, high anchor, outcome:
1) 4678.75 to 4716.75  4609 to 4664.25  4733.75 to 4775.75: 2.75 A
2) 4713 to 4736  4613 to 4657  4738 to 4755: 0.54 A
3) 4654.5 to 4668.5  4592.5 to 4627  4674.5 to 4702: 0.12 A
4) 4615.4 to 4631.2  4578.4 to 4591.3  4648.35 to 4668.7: -1.52 A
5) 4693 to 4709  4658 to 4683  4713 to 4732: 0.99 A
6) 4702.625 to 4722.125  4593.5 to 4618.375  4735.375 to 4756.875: 1.17 A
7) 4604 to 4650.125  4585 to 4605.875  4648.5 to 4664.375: -2.25 A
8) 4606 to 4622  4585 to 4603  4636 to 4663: -1.56 A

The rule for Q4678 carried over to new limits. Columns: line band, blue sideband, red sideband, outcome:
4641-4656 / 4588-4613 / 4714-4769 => 0.6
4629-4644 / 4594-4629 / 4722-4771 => 0.4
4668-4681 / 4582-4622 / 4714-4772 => 0.9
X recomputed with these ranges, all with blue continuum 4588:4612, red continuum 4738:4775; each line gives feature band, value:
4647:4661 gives 0.02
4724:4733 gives 0.02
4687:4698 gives 0.06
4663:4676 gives 0.08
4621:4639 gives -0.04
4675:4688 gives 0.05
